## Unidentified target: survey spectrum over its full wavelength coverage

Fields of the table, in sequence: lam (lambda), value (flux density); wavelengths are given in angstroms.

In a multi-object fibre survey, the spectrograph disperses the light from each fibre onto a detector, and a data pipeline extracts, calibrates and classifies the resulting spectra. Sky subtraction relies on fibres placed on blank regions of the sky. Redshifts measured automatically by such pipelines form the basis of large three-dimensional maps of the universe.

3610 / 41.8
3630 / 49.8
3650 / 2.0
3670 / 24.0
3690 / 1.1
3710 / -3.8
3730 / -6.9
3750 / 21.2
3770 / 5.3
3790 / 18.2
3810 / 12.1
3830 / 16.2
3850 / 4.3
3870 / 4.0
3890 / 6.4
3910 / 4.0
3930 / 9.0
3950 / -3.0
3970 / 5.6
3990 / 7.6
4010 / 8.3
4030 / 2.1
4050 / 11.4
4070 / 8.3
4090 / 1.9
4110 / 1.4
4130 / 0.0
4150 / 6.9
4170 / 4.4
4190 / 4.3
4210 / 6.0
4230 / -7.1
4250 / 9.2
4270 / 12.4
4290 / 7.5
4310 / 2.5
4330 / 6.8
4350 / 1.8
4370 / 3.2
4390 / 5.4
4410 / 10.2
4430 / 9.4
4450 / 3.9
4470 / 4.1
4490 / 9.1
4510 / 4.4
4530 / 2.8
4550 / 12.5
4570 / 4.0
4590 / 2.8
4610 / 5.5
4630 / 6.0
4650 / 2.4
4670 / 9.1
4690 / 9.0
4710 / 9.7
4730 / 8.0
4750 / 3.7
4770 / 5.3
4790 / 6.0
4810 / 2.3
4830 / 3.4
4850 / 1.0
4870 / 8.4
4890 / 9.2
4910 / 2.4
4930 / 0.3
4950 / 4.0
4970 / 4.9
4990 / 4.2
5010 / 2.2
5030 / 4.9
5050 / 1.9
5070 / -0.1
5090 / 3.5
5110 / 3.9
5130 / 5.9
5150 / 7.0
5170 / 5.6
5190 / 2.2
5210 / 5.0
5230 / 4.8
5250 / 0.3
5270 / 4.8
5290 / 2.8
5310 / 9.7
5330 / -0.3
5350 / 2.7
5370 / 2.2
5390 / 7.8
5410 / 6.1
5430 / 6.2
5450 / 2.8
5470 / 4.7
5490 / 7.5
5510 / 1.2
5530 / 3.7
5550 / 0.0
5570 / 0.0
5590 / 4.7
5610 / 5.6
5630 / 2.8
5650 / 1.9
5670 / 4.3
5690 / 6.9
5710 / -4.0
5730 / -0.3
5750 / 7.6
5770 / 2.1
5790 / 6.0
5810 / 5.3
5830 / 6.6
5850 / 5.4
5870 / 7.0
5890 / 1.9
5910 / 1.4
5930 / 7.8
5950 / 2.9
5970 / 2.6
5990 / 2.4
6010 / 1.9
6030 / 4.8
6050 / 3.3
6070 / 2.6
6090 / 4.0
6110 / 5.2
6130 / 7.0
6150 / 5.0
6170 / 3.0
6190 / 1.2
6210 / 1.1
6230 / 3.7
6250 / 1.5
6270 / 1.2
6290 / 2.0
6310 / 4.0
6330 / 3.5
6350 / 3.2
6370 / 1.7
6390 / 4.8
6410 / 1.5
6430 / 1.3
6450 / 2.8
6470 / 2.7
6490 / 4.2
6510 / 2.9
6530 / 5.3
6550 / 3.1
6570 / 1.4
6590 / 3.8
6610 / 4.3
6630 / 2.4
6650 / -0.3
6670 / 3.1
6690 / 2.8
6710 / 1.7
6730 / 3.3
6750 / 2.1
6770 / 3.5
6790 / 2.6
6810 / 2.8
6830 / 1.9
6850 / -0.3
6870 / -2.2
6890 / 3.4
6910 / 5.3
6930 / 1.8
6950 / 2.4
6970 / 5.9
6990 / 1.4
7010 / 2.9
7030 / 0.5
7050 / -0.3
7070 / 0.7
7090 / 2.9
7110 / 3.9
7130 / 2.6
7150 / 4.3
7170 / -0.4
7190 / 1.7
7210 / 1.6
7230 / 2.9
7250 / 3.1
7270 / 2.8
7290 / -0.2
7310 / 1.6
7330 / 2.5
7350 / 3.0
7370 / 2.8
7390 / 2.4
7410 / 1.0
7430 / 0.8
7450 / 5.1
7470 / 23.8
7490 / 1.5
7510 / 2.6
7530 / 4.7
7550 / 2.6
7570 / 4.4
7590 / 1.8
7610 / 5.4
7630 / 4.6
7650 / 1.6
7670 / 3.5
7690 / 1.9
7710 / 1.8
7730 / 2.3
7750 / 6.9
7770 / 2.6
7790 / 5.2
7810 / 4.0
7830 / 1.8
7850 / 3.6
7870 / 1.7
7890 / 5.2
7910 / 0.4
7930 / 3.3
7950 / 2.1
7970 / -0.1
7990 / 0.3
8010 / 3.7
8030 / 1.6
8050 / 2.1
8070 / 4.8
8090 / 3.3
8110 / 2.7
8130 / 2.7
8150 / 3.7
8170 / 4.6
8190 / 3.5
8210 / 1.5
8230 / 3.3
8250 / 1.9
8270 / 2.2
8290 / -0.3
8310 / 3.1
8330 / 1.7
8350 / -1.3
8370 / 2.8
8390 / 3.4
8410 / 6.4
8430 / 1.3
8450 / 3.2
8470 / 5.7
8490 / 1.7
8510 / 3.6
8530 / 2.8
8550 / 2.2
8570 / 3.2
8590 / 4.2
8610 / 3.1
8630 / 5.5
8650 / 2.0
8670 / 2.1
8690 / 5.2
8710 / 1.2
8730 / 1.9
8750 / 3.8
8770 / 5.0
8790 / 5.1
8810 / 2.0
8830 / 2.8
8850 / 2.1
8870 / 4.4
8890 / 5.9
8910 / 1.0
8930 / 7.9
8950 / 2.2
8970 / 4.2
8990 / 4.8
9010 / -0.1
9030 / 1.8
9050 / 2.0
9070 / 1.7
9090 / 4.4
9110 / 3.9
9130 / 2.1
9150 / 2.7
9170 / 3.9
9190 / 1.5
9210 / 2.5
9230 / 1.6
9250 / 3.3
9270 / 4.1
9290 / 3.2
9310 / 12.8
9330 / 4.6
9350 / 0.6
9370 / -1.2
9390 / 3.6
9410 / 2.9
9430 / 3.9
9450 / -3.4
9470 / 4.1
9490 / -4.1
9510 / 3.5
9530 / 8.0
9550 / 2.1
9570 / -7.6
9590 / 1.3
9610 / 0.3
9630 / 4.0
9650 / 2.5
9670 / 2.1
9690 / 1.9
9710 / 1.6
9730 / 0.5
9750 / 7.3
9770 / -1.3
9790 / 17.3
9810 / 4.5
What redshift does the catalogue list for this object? 1.00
